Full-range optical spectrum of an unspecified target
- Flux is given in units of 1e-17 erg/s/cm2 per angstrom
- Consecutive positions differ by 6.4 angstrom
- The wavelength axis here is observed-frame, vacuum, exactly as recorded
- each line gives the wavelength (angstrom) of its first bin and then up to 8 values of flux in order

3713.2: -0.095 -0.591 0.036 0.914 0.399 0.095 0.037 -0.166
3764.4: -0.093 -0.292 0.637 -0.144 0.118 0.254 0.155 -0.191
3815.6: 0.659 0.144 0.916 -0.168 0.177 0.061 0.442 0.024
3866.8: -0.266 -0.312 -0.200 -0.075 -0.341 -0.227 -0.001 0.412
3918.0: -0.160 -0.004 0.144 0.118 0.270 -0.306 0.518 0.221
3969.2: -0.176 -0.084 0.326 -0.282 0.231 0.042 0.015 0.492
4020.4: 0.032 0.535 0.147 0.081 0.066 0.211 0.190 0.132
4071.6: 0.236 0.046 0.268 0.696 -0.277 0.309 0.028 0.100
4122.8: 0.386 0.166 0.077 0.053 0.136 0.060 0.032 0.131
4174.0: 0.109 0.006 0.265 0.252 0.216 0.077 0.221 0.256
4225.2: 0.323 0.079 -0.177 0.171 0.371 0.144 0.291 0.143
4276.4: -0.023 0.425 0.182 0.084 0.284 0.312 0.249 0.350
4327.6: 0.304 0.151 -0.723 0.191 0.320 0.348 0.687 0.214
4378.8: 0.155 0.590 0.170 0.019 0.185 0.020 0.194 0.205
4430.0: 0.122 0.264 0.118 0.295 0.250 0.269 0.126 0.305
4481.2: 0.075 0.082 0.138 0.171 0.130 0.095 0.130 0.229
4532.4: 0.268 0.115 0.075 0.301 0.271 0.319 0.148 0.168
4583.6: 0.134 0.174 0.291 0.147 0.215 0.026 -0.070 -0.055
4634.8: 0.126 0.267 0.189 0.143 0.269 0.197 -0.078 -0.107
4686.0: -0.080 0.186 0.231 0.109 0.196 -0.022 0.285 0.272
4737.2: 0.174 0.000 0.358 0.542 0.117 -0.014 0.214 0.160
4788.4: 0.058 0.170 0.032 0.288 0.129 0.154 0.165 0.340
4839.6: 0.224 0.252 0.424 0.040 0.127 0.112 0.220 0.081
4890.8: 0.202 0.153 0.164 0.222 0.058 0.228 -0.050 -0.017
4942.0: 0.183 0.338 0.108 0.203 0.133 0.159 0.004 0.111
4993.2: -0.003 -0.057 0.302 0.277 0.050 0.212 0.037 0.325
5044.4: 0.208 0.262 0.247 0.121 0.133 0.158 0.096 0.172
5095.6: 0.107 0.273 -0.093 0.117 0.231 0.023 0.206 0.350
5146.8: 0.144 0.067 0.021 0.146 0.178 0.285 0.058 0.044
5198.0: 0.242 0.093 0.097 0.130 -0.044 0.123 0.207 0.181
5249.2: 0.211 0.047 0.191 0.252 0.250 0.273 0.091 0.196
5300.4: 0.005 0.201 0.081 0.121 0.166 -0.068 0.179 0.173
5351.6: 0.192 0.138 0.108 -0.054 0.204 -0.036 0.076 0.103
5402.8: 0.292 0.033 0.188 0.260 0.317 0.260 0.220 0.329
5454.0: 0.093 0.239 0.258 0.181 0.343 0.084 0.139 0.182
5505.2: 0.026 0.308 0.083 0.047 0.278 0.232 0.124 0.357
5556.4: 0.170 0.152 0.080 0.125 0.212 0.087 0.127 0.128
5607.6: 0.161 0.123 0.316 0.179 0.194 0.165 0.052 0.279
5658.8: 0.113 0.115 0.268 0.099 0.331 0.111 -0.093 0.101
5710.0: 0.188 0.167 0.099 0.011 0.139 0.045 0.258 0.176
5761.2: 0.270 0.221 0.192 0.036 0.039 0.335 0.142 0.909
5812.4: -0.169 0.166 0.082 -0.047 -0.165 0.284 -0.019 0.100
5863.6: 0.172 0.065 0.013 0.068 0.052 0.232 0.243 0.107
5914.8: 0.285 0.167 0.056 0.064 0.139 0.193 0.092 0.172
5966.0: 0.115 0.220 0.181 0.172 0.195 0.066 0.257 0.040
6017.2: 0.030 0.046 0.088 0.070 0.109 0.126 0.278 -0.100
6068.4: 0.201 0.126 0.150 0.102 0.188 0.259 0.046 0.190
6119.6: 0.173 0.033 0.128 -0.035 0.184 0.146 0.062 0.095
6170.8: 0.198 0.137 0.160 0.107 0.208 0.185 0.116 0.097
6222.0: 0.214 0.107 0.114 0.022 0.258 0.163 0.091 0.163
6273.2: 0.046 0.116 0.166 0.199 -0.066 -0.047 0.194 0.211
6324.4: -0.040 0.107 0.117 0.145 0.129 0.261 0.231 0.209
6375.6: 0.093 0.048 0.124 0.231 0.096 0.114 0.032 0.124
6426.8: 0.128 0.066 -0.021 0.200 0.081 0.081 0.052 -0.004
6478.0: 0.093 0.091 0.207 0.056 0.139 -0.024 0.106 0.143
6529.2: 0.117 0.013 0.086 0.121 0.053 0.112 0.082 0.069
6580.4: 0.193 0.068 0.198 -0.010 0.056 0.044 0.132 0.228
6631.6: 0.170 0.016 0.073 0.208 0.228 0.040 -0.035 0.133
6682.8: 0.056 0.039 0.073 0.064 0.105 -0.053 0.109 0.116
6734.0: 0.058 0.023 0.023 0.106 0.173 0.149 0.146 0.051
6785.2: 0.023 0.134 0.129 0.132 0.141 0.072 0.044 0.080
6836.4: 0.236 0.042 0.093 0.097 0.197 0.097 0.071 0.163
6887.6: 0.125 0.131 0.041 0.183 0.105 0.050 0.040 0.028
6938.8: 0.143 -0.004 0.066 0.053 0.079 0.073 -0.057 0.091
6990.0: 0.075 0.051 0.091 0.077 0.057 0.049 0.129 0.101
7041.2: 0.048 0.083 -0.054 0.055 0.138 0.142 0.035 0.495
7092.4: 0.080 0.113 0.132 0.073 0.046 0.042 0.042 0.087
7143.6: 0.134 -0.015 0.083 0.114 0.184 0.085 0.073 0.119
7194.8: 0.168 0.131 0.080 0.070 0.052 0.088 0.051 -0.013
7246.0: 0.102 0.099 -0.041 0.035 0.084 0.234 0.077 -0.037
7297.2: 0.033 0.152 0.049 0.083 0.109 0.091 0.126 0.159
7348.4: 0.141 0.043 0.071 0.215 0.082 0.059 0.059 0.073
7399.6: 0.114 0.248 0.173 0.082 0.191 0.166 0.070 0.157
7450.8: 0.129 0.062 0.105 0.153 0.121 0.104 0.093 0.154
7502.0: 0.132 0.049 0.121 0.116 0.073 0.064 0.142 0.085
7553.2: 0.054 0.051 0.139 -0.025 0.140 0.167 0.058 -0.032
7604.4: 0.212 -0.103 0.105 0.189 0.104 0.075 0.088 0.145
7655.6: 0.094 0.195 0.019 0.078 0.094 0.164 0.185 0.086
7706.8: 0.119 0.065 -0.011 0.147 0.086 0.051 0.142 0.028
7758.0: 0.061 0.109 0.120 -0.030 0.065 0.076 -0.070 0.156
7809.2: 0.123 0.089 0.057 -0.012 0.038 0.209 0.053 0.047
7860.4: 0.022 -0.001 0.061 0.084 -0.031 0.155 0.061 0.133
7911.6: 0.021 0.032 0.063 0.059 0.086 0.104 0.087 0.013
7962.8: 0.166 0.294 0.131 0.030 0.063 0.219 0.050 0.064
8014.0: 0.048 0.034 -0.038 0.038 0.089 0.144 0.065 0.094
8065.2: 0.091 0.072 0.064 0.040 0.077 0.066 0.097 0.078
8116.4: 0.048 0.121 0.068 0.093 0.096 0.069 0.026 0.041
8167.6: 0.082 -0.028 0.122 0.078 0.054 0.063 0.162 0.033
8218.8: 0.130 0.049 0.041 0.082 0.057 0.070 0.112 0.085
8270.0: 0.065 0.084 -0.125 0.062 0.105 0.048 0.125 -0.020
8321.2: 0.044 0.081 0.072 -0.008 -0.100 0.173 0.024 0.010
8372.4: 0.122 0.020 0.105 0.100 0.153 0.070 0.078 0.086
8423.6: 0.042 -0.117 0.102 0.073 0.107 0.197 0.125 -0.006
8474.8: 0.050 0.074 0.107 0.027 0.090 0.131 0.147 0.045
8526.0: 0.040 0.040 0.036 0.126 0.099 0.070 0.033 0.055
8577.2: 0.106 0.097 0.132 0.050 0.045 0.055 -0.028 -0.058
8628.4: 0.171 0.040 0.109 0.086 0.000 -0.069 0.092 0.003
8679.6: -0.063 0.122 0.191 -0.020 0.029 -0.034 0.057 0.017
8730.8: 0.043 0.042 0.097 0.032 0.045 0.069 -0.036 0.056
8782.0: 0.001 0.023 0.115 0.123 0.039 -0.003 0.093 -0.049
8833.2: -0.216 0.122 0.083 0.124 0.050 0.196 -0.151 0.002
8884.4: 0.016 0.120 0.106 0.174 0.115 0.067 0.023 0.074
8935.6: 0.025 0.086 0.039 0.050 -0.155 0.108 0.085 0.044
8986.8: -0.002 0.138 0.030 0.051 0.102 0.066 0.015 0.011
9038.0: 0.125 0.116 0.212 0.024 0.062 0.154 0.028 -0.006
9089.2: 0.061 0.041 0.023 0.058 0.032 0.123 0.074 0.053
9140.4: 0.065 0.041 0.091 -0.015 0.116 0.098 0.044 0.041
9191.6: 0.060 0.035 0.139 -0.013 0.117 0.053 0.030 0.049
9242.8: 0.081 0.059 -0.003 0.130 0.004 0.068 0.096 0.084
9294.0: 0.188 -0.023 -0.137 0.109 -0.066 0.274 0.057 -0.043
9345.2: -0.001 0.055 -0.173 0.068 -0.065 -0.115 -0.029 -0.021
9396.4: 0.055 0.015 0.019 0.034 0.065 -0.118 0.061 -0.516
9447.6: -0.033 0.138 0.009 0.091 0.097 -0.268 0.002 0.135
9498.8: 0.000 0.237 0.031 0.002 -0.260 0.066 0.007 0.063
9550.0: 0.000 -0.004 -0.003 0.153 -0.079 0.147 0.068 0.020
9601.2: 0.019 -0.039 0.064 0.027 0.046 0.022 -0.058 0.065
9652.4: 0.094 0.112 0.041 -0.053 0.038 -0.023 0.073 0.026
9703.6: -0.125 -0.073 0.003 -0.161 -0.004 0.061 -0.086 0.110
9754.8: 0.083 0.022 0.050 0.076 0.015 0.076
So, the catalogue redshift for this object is 0.08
